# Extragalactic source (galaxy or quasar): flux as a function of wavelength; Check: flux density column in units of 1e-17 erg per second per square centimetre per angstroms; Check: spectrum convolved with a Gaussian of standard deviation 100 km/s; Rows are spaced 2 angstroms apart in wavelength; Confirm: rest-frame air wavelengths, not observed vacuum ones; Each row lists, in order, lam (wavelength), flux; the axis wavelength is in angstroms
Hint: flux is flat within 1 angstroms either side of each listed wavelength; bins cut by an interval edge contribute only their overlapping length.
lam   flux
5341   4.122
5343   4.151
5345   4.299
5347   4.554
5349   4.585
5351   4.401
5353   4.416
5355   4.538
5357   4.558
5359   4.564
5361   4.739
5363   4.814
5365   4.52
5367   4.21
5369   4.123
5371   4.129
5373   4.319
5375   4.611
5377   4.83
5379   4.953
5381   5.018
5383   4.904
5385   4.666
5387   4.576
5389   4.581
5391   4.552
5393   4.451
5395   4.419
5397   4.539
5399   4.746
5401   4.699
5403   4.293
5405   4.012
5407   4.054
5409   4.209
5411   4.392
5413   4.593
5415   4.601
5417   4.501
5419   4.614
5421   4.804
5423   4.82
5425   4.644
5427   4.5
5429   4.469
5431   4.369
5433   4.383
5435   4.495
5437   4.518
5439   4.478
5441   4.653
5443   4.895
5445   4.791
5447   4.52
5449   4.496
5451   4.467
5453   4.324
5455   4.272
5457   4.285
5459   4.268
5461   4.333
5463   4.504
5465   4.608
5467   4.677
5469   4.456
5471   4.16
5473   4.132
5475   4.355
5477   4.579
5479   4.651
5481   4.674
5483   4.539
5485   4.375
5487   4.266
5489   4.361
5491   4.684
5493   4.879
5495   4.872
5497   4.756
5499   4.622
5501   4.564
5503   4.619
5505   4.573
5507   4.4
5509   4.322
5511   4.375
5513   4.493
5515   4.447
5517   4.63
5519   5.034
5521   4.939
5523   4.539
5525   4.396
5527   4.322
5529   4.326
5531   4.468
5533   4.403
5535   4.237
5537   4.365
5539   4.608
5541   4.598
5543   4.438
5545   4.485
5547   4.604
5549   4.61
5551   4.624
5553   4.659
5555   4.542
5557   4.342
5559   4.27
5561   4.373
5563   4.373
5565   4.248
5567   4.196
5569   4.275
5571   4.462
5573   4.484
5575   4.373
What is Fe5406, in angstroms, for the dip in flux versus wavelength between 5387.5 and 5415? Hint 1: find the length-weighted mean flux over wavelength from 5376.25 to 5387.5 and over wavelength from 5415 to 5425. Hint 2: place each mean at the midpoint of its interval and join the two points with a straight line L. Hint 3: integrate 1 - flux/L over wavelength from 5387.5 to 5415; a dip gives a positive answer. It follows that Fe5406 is 1.8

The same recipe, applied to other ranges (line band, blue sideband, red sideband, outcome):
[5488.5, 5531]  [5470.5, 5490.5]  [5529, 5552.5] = -1.2 angstroms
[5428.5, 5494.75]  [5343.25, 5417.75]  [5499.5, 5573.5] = 0.1 angstroms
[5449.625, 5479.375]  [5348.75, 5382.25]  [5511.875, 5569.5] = 0.7 angstroms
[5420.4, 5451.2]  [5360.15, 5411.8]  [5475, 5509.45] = -0.3 angstroms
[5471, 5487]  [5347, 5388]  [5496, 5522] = 0.5 angstroms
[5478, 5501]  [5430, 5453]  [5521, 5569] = -0.6 angstroms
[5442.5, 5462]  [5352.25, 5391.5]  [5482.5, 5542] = 0.4 angstroms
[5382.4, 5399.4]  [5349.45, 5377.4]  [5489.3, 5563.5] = -0.4 angstroms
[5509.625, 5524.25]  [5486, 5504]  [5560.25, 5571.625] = -0.3 angstroms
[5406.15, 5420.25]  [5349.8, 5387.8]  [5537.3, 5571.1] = 0.3 angstroms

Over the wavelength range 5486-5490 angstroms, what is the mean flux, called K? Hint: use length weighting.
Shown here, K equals 4.31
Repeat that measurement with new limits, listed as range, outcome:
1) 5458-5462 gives 4.3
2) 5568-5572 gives 4.37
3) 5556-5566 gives 4.32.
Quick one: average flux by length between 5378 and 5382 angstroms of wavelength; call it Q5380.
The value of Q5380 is 4.99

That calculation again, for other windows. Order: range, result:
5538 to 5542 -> 4.6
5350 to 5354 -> 4.41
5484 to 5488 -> 4.32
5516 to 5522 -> 4.87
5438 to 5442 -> 4.57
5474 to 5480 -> 4.53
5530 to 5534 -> 4.44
